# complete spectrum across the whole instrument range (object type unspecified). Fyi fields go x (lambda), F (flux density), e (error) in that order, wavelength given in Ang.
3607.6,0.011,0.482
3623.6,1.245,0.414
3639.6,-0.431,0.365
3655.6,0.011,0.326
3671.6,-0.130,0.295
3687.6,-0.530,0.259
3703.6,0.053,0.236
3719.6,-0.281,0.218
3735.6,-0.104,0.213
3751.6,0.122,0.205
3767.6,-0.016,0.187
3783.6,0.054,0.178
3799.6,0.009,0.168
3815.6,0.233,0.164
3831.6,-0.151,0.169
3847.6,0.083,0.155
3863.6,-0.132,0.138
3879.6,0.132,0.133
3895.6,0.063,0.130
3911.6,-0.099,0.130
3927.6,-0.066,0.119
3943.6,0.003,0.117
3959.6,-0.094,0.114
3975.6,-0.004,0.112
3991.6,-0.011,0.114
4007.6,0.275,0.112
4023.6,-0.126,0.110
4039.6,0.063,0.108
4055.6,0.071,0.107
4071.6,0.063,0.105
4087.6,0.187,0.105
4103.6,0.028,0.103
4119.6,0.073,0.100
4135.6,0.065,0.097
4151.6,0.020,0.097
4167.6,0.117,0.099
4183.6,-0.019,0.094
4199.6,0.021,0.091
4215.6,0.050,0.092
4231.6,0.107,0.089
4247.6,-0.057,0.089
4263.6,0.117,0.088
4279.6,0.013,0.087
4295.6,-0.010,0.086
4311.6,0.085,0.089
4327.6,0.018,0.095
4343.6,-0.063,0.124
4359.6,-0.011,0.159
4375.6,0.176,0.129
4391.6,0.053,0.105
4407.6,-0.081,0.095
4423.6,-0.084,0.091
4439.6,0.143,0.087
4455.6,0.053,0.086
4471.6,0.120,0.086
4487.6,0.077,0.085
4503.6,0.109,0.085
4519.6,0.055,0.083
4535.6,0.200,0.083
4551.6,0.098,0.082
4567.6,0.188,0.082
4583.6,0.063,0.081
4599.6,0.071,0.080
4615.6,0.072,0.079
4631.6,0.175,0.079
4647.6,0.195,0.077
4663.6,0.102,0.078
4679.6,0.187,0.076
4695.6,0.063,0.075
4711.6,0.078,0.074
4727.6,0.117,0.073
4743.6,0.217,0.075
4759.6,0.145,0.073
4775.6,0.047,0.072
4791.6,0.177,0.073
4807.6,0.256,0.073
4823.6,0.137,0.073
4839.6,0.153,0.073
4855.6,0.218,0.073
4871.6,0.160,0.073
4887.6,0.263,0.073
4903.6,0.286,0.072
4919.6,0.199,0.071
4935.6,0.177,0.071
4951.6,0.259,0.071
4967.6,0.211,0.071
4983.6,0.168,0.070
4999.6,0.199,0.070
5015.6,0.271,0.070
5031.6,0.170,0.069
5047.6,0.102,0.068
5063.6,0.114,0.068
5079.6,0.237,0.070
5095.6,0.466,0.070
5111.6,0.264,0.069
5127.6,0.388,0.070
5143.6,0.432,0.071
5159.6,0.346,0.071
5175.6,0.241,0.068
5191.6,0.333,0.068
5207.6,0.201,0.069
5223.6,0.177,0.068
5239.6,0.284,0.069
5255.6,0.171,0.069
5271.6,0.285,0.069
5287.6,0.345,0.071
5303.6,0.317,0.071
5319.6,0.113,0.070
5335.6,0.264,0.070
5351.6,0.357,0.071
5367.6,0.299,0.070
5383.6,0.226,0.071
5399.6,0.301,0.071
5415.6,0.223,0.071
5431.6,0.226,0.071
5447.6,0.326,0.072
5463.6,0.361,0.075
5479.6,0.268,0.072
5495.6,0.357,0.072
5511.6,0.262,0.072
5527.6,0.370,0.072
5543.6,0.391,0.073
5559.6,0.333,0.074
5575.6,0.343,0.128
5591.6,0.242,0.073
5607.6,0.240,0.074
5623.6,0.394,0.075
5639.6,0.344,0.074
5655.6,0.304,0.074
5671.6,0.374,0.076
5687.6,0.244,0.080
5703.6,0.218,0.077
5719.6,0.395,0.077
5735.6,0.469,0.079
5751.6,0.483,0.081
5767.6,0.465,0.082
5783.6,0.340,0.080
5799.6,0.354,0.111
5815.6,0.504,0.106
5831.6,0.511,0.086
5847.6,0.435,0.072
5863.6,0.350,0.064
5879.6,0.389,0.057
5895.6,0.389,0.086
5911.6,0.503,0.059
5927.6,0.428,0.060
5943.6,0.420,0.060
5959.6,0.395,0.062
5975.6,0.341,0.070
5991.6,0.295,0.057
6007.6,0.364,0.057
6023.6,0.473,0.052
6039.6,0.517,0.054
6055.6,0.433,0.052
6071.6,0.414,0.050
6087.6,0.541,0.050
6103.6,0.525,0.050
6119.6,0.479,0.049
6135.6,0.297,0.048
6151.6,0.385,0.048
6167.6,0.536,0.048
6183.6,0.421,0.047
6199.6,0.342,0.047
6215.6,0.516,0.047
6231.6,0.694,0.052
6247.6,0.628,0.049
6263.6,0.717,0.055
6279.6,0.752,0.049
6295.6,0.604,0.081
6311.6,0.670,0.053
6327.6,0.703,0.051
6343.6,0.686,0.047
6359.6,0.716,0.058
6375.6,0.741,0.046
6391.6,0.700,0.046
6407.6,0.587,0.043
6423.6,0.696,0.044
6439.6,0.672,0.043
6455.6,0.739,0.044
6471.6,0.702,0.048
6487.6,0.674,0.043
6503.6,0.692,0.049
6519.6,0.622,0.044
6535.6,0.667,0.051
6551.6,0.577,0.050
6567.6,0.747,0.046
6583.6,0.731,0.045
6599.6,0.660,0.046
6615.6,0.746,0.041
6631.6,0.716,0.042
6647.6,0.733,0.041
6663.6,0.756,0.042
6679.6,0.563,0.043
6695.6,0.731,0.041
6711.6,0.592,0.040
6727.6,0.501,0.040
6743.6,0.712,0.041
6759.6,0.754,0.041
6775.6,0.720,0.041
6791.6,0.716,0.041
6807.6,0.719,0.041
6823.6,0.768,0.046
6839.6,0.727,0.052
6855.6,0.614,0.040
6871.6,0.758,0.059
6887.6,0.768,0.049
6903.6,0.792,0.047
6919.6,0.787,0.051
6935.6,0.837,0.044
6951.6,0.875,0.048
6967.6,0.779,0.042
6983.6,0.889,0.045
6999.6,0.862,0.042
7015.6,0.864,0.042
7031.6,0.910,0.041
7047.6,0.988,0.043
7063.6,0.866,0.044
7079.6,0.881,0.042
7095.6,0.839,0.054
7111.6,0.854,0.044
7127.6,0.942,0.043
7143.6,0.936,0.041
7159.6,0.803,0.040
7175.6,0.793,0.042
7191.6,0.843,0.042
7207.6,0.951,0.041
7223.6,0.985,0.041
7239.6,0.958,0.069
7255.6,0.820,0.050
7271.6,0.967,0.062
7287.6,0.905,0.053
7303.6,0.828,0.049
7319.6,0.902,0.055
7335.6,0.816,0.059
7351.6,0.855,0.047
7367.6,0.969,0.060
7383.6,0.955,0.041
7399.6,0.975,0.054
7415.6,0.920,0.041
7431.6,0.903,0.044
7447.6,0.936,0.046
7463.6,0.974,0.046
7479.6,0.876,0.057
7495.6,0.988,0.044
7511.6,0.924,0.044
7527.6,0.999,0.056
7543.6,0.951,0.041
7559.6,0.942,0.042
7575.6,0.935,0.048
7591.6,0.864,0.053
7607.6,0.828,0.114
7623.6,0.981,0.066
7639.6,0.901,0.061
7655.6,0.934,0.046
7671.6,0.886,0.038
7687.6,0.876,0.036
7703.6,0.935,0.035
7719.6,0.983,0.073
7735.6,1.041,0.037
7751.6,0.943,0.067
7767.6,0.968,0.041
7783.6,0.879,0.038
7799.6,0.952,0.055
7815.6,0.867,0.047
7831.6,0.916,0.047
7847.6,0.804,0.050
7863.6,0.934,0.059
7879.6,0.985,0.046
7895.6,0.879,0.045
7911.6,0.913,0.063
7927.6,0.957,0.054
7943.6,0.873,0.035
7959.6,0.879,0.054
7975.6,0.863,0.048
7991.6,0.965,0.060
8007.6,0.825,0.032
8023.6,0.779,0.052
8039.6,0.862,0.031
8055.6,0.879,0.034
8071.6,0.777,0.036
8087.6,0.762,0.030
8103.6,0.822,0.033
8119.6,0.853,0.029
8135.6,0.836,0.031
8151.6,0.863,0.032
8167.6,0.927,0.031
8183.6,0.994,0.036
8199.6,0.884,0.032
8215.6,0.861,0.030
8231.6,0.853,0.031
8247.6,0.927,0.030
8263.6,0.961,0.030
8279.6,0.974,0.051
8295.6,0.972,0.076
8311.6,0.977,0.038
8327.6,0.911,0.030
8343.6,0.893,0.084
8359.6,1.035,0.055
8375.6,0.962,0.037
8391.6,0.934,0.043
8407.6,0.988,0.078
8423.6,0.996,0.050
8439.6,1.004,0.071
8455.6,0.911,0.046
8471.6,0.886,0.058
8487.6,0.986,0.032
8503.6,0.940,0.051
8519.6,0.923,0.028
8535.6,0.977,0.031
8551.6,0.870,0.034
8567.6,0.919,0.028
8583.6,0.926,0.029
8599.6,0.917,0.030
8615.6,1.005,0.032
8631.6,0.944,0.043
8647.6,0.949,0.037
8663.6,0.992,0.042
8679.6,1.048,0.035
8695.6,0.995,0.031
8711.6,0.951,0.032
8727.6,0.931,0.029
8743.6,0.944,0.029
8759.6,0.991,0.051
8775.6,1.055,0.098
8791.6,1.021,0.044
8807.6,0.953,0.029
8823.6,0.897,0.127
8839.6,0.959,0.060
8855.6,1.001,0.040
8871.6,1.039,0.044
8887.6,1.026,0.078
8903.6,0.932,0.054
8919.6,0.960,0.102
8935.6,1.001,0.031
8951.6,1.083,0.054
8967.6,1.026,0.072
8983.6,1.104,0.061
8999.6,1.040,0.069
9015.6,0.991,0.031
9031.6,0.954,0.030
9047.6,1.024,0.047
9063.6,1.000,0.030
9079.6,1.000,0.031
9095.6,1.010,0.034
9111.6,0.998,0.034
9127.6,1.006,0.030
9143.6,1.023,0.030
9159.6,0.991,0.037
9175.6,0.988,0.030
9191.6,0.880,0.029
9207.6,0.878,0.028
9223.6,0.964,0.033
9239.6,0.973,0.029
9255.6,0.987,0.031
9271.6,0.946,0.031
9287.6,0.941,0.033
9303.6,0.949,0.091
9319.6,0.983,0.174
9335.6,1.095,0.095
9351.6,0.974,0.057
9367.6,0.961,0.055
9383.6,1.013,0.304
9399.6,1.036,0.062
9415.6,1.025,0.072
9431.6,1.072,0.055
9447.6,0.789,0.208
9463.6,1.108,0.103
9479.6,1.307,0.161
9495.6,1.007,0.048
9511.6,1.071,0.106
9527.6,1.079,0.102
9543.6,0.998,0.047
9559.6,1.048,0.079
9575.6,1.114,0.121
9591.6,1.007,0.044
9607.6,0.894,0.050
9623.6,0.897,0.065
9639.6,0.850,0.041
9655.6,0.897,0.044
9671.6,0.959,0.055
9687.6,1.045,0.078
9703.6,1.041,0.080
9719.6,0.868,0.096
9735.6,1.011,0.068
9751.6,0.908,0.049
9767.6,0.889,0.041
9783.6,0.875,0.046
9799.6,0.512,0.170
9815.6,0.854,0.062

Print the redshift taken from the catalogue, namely 0.562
